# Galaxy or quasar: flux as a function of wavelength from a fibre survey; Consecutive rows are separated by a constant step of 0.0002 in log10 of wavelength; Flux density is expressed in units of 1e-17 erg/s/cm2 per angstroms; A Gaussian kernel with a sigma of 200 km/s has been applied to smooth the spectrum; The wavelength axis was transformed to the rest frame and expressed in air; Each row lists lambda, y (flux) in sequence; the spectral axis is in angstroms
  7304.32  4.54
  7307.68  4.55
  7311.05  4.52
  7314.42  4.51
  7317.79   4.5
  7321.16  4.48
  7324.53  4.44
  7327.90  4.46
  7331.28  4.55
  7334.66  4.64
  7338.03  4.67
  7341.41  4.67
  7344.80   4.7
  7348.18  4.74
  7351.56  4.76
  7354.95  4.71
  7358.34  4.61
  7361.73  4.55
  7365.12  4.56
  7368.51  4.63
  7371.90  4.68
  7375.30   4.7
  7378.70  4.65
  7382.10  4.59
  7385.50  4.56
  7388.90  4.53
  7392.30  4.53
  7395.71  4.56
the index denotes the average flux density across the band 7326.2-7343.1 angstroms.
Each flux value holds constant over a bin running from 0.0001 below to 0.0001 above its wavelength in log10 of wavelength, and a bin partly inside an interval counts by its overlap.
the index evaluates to 4.6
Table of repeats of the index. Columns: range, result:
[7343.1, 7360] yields 4.7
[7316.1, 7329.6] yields 4.47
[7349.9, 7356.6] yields 4.73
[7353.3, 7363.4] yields 4.62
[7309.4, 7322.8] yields 4.5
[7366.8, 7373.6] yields 4.66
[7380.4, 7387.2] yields 4.58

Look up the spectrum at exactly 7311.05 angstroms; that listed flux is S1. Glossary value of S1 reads 4.52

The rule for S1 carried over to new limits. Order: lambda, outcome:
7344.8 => 4.7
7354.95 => 4.71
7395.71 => 4.56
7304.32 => 4.54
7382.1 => 4.59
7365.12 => 4.56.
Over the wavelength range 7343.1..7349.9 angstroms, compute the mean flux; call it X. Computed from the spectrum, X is 4.72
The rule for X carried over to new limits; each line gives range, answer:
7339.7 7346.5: 4.68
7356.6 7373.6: 4.61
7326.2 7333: 4.5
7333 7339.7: 4.66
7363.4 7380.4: 4.64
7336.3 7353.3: 4.71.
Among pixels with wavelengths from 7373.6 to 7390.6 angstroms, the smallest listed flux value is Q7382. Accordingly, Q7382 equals 4.53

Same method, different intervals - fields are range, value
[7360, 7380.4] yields 4.55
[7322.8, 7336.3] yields 4.44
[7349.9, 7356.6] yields 4.71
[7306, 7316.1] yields 4.51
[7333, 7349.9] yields 4.64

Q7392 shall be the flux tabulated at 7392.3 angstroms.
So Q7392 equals 4.53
